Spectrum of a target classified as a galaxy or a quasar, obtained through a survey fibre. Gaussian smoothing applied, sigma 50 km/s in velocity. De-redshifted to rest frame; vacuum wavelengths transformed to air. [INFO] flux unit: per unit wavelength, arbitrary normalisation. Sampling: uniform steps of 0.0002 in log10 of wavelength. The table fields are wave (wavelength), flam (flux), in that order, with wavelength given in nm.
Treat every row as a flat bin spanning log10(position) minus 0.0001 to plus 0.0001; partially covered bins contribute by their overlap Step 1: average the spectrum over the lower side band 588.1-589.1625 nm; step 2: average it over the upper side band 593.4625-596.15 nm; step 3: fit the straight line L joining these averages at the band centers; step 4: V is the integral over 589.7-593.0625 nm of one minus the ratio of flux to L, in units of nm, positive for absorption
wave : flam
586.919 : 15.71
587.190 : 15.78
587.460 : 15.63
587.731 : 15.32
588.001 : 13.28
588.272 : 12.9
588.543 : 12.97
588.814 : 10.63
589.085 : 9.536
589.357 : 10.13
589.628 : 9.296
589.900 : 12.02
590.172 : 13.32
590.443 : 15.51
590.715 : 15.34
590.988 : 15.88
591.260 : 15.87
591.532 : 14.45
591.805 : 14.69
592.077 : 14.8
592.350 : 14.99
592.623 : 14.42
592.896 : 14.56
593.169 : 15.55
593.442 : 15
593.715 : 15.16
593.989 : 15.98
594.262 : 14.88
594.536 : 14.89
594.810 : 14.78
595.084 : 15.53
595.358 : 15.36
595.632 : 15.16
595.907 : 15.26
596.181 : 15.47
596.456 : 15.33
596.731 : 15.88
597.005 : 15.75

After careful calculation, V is -0.33 nm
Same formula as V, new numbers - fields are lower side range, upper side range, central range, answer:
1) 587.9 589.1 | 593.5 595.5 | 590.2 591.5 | -0.202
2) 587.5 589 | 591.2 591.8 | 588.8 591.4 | 0.248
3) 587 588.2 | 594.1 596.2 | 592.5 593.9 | 0.011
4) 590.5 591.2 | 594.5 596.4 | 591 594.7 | 0.095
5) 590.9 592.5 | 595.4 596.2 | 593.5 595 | 0.006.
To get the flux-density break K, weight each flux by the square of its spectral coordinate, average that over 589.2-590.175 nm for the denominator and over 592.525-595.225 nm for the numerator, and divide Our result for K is 1.41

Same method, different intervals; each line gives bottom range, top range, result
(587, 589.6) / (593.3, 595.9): 1.21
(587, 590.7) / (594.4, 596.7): 1.21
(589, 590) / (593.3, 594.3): 1.52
